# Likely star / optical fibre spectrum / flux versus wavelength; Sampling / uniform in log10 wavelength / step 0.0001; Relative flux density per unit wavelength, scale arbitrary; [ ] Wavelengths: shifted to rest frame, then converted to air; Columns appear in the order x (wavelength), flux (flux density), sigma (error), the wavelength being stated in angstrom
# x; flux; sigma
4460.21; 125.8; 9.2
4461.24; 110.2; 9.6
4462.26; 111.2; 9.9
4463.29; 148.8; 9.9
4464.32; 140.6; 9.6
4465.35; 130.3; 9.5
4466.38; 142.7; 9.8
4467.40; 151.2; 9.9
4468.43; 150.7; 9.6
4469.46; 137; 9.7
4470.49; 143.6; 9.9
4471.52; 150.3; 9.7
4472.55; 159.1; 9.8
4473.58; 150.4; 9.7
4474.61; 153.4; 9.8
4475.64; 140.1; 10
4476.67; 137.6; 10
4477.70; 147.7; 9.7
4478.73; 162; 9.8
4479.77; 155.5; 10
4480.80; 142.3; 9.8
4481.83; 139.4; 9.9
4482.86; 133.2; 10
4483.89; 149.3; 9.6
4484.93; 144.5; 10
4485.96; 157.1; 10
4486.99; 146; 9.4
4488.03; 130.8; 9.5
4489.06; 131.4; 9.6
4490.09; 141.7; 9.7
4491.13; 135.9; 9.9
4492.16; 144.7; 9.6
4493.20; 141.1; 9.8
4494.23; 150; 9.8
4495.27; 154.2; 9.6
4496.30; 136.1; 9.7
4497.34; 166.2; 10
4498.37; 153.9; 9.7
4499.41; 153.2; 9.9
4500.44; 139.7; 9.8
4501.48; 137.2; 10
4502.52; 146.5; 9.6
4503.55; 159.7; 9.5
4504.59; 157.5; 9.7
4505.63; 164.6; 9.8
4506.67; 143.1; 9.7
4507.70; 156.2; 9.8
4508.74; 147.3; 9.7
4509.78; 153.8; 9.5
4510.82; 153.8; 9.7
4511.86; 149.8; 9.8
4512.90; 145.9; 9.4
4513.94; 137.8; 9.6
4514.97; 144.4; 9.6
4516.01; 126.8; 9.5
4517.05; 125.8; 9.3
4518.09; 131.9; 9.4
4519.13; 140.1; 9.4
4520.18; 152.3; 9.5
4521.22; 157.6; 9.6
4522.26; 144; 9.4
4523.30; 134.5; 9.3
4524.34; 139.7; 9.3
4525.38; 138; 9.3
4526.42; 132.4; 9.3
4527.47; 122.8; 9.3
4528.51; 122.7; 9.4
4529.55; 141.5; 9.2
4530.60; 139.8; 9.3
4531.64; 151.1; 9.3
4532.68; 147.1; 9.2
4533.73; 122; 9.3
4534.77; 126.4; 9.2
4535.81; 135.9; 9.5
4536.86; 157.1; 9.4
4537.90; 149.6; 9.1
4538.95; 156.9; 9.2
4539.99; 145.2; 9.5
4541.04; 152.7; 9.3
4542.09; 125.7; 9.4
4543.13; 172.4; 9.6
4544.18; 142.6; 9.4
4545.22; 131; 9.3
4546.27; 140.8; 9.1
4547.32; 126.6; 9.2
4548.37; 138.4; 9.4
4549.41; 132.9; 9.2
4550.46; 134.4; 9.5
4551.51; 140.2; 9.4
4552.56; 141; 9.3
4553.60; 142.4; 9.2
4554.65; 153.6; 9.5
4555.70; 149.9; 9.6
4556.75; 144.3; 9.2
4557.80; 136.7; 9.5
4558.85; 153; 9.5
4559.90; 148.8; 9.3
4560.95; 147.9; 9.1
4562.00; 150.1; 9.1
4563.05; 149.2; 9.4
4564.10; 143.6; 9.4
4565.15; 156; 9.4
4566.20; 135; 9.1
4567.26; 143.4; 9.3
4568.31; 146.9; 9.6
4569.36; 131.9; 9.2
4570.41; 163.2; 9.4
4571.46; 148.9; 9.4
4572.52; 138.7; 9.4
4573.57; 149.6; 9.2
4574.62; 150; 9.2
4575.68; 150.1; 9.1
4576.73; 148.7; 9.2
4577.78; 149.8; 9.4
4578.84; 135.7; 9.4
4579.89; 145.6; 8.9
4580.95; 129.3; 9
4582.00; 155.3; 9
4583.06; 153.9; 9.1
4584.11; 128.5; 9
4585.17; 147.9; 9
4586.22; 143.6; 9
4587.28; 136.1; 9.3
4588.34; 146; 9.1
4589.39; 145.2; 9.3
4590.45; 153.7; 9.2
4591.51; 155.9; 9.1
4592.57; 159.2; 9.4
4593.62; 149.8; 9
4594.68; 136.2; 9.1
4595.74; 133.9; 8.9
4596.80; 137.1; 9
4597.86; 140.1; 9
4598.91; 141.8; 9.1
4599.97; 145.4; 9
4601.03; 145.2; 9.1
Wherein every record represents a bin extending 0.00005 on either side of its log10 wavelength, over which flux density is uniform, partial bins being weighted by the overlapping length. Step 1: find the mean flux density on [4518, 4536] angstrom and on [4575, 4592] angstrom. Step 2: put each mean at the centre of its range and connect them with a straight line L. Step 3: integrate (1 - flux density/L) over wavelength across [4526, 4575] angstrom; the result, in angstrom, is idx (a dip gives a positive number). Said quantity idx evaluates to -0.6 angstrom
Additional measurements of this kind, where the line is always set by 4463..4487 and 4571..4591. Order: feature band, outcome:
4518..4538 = 0.9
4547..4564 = 0.2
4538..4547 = 0.0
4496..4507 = -0.4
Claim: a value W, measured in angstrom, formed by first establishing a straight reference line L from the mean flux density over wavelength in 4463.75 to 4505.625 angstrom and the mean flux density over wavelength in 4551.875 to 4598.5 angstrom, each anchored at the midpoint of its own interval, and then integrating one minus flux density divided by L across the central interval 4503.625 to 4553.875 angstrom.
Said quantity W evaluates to 1.31 angstrom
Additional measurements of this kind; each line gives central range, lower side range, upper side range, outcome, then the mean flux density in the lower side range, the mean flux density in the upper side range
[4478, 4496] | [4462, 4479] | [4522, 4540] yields -0.17 angstrom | 145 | 139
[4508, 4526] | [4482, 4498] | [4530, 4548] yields 0.07 angstrom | 144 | 142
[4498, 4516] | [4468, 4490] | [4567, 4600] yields -0.43 angstrom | 146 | 145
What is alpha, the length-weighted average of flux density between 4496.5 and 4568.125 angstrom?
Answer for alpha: 144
